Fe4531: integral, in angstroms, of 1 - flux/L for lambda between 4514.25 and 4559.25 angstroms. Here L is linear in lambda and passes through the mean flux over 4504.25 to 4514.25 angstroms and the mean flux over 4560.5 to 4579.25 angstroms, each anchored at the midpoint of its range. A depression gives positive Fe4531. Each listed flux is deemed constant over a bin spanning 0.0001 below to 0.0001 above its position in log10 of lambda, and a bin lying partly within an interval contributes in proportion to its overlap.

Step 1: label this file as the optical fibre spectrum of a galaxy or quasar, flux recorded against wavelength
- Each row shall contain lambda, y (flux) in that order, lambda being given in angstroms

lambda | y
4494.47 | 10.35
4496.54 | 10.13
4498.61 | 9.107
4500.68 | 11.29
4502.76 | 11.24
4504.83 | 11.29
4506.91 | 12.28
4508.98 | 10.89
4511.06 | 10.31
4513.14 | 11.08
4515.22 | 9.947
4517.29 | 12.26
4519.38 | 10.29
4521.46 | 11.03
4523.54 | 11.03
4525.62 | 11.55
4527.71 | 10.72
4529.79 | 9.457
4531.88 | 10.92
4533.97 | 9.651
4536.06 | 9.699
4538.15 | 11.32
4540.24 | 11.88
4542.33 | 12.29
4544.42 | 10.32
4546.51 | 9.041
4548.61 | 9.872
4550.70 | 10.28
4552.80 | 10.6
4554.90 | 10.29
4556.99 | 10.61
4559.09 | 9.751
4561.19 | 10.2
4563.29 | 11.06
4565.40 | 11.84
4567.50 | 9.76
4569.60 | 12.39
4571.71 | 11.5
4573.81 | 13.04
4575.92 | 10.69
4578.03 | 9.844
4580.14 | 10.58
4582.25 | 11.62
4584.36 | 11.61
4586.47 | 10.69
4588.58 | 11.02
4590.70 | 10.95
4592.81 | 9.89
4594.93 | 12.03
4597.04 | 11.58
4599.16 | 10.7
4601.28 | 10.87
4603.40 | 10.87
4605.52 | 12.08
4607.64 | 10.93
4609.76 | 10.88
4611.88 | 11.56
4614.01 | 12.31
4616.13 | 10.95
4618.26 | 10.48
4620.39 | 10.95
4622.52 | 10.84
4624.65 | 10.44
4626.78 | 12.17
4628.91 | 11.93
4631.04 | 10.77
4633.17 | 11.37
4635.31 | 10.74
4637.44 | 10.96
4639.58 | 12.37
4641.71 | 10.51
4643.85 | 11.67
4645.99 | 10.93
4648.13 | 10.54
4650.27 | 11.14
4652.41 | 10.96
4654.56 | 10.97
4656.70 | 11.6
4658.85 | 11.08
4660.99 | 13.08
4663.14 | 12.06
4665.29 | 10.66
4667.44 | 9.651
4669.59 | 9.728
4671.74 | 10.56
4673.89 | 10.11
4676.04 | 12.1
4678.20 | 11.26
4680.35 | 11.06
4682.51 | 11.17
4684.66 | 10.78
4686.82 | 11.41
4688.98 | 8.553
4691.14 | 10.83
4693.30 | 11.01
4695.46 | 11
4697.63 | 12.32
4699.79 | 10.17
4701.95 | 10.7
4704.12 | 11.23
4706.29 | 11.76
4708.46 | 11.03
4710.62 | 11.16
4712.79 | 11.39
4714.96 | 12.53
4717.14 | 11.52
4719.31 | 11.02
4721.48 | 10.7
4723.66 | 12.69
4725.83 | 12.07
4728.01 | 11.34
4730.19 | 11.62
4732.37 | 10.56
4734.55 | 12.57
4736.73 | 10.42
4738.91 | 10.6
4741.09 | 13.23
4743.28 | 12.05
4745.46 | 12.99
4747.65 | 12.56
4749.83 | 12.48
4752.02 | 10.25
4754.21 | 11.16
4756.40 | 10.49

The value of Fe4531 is 2.2 angstroms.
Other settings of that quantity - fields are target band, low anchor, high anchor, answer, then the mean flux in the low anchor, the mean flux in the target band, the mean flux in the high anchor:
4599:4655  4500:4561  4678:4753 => -0.5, 10.7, 11.2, 11.4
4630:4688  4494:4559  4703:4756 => 1.0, 10.7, 11.1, 11.6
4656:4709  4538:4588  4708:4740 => 1.4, 10.9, 11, 11.4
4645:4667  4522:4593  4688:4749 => -0.2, 10.8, 11.3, 11.4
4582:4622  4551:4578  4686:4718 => -0.6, 10.9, 11.1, 11.1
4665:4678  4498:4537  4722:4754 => 1.1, 10.8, 10.5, 11.8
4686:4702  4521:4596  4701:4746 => 1.0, 10.8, 10.7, 11.6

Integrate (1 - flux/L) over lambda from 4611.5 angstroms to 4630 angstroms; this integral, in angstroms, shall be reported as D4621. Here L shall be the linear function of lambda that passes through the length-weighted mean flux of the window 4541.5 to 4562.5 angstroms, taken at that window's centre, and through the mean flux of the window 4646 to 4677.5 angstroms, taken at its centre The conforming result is -0.9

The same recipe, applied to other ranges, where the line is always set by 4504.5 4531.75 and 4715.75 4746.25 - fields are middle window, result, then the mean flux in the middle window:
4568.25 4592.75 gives -0.1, 11.2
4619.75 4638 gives 0.3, 11.1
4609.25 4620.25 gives 0.0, 11.2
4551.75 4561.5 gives 0.7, 10.3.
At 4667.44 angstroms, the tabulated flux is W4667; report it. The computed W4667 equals 9.651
